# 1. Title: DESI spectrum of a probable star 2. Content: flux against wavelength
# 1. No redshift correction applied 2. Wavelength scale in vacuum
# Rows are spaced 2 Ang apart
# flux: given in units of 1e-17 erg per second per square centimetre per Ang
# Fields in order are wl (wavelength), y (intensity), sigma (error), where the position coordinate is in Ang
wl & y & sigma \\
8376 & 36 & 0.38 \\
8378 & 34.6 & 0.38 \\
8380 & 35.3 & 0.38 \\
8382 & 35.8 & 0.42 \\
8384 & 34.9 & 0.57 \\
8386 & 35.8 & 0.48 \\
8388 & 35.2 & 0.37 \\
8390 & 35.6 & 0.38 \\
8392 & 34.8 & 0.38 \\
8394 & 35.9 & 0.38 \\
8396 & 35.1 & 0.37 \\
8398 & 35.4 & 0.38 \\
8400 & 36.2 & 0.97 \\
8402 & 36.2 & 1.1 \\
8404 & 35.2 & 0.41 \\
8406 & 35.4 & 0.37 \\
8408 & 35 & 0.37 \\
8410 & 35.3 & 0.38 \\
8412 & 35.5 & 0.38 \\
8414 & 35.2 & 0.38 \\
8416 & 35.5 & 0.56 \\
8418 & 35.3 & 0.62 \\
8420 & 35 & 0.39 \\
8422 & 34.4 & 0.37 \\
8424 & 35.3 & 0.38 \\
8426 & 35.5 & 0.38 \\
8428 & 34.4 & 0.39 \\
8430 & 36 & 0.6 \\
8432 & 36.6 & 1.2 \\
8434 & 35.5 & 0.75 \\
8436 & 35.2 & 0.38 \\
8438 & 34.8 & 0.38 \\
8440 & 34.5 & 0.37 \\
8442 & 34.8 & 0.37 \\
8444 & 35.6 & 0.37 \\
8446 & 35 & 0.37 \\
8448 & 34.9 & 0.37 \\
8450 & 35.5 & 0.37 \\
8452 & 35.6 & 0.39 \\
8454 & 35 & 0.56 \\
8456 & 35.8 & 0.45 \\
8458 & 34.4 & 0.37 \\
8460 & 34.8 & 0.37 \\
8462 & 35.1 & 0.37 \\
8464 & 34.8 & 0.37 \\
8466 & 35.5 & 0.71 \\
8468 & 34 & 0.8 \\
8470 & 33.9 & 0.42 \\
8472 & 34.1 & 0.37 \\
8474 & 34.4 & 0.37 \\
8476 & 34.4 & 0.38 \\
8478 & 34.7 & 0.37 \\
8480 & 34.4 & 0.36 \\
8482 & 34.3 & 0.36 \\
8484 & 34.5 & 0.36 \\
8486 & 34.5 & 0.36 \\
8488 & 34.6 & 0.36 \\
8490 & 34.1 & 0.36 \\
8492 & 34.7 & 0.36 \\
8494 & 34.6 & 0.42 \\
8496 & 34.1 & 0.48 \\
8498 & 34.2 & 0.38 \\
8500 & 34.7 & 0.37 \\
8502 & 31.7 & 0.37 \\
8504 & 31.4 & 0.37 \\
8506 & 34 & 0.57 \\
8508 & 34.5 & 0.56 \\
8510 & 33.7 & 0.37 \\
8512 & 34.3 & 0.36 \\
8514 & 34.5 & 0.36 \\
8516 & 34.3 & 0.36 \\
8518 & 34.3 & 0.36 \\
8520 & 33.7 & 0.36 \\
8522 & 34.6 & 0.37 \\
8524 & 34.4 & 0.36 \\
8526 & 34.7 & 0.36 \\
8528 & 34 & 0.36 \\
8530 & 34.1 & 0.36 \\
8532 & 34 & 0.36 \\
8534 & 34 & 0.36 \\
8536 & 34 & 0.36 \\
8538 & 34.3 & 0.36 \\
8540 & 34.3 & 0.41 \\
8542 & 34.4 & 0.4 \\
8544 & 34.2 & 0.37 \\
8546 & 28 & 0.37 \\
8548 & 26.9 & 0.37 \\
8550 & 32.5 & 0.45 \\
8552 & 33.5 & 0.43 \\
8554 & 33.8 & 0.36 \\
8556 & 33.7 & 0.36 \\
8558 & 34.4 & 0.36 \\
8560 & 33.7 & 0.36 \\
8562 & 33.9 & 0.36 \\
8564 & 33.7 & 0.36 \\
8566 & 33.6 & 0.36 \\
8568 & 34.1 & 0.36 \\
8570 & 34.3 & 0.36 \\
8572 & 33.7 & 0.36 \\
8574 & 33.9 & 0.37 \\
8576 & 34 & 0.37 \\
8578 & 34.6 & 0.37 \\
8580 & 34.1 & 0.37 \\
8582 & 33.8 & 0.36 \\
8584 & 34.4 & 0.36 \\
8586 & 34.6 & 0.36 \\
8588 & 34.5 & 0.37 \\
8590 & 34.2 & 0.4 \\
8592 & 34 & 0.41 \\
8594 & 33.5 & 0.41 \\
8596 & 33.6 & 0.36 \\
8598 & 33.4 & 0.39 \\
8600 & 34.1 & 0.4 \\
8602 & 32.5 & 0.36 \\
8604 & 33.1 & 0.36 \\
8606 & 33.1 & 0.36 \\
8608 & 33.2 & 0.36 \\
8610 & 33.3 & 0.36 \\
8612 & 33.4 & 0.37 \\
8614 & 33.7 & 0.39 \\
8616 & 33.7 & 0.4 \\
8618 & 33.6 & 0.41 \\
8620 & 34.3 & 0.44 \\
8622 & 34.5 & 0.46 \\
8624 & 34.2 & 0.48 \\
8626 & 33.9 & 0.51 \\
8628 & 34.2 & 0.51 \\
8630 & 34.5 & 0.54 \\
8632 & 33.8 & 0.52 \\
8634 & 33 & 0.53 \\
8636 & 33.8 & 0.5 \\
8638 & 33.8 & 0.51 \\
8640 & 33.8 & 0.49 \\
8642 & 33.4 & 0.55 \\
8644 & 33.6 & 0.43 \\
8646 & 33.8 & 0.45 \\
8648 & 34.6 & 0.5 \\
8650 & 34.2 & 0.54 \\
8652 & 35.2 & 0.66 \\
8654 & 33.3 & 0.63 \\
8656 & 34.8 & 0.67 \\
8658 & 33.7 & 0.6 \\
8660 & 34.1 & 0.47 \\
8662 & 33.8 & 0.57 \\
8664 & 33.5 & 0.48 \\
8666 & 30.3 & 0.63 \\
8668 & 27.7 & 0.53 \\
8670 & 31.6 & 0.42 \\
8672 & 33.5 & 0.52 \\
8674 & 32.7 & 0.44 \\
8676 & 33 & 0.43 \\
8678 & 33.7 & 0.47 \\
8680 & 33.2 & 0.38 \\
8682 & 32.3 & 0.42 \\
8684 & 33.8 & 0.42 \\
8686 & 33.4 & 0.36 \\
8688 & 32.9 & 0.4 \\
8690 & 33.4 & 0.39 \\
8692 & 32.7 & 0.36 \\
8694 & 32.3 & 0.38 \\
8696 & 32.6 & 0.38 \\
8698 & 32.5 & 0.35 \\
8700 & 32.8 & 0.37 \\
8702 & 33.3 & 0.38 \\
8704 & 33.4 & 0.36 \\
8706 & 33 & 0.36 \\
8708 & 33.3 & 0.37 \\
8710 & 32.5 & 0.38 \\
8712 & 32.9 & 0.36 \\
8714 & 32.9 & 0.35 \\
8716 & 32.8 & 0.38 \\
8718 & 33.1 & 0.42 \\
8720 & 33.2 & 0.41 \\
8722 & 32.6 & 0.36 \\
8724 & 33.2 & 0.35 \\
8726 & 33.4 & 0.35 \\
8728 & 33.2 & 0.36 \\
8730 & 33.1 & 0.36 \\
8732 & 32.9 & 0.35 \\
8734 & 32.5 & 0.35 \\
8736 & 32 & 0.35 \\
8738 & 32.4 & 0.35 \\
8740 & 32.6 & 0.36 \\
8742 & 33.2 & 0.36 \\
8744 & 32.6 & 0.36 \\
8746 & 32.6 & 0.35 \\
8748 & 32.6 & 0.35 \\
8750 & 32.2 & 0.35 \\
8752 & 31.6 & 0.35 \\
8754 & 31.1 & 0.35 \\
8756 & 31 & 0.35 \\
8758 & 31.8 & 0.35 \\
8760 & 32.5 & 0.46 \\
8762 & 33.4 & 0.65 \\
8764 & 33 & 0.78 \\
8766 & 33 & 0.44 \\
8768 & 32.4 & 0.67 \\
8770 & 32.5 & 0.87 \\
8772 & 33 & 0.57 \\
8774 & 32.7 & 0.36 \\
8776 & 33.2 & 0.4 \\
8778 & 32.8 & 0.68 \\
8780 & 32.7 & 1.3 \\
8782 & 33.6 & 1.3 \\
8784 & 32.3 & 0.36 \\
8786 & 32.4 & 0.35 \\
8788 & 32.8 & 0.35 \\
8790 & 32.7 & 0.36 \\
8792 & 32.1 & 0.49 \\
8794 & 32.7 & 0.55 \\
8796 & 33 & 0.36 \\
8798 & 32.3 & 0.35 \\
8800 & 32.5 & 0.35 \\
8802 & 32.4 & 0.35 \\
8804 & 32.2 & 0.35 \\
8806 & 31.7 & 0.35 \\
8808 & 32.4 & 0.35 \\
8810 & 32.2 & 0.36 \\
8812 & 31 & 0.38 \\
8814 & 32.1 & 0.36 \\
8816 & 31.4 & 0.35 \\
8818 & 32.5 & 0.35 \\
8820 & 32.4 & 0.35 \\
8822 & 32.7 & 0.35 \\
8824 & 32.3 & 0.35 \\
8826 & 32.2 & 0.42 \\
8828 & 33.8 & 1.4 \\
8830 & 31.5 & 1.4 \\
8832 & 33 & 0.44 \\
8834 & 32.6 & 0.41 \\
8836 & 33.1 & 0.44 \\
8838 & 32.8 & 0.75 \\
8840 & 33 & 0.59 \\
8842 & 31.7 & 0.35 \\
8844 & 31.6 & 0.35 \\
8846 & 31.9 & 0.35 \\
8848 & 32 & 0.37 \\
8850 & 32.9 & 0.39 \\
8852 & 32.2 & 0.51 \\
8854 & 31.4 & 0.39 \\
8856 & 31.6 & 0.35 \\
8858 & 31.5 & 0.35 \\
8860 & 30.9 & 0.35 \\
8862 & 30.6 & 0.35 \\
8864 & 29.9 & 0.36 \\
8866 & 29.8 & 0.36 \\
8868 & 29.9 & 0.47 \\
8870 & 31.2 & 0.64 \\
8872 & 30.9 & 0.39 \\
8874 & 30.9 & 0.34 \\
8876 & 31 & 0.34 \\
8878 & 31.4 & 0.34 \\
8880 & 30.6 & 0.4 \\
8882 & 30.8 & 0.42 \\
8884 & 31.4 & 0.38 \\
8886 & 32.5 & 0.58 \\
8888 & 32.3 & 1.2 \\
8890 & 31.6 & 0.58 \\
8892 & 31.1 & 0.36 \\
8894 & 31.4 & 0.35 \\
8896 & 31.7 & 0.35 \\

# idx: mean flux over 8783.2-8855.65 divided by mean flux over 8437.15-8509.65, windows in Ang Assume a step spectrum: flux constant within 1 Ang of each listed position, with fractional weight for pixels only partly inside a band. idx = 0.94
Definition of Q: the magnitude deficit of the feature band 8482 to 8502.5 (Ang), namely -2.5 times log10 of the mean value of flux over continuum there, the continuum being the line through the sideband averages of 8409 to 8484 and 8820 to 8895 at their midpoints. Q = 0.01 mag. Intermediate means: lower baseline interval 35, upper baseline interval 31.7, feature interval 34.2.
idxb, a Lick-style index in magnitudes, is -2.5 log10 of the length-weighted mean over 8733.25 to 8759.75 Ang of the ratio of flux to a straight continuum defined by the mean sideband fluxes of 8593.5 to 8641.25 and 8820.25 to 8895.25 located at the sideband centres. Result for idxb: 0.01 mag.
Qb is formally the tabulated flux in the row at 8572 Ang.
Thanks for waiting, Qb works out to 33.7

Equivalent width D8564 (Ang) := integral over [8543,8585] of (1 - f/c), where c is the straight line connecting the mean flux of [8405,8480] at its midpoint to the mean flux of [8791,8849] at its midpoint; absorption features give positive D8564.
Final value 1.08 Ang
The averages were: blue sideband 35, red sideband 32.3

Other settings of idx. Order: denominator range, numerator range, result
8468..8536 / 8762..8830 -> 0.95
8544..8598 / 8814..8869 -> 0.95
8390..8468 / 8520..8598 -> 0.96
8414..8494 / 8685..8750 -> 0.94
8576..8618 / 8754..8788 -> 0.97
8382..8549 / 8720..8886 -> 0.93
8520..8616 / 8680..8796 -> 0.97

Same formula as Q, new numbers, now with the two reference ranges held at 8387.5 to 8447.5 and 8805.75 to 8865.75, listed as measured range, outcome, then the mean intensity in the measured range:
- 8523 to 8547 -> 0.02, 33.7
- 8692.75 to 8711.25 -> 0.01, 32.9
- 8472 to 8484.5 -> 0.01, 34.4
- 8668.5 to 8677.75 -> 0.03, 32.5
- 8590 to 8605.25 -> 0.01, 33.5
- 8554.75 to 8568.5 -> 0.01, 33.9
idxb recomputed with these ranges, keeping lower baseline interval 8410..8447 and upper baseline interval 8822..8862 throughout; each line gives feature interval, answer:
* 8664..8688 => 0.03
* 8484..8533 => 0.02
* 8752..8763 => 0.03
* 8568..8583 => 0.00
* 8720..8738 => 0.01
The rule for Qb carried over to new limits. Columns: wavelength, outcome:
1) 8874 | 30.9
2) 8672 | 33.5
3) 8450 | 35.5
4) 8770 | 32.5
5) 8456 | 35.8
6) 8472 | 34.1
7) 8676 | 33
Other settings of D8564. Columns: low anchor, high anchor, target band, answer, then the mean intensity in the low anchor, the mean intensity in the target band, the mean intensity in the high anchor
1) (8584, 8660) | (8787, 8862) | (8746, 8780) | 0.3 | 33.8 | 32.4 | 32.2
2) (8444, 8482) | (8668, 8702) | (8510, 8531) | 0.0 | 34.8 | 34.3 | 32.8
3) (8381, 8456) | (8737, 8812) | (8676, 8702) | 0.1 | 35.3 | 33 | 32.5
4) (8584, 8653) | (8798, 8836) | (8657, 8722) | 0.9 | 33.8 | 32.8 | 32.3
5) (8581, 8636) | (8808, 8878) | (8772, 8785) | -0.2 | 33.8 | 32.9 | 31.8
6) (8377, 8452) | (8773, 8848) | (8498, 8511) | 0.5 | 35.3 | 33.4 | 32.4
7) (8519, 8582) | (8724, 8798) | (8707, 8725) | -0.1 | 33.6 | 32.9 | 32.6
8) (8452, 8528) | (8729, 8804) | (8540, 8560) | 0.8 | 34.3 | 32.5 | 32.5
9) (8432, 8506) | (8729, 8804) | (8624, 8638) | -0.2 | 34.6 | 33.9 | 32.5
